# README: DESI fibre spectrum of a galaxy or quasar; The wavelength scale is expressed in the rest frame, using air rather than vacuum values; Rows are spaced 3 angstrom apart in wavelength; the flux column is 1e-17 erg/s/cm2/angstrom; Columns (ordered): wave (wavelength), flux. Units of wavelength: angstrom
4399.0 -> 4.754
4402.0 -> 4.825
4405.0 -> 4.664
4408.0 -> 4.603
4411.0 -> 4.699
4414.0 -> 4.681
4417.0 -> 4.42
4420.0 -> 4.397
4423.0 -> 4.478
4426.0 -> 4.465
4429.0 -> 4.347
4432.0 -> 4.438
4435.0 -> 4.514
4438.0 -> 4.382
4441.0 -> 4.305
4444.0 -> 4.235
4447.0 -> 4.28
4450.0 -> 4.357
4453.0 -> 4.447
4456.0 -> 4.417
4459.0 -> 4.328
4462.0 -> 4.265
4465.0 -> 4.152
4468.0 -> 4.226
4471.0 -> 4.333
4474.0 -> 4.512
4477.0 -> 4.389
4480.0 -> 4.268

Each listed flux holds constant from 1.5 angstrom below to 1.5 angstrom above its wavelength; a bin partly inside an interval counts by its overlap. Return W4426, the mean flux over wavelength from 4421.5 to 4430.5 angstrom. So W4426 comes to 4.43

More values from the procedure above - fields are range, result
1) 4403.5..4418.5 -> 4.61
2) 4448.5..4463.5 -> 4.36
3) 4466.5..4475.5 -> 4.36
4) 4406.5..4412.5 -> 4.65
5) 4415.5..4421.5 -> 4.41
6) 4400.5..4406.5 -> 4.74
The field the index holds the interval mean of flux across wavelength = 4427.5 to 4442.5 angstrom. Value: 4.4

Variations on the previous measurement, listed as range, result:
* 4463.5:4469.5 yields 4.19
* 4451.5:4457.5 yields 4.43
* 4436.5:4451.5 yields 4.31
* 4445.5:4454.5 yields 4.36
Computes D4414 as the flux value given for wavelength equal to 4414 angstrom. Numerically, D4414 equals 4.681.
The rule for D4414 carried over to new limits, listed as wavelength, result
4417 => 4.42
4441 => 4.305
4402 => 4.825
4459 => 4.328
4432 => 4.438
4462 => 4.265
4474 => 4.512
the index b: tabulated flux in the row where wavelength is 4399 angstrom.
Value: 4.754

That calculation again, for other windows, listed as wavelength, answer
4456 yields 4.417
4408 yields 4.603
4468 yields 4.226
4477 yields 4.389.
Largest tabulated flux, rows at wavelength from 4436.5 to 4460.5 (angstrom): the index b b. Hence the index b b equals 4.447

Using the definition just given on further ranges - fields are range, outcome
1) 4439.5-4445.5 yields 4.305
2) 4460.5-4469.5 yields 4.265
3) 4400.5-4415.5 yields 4.825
